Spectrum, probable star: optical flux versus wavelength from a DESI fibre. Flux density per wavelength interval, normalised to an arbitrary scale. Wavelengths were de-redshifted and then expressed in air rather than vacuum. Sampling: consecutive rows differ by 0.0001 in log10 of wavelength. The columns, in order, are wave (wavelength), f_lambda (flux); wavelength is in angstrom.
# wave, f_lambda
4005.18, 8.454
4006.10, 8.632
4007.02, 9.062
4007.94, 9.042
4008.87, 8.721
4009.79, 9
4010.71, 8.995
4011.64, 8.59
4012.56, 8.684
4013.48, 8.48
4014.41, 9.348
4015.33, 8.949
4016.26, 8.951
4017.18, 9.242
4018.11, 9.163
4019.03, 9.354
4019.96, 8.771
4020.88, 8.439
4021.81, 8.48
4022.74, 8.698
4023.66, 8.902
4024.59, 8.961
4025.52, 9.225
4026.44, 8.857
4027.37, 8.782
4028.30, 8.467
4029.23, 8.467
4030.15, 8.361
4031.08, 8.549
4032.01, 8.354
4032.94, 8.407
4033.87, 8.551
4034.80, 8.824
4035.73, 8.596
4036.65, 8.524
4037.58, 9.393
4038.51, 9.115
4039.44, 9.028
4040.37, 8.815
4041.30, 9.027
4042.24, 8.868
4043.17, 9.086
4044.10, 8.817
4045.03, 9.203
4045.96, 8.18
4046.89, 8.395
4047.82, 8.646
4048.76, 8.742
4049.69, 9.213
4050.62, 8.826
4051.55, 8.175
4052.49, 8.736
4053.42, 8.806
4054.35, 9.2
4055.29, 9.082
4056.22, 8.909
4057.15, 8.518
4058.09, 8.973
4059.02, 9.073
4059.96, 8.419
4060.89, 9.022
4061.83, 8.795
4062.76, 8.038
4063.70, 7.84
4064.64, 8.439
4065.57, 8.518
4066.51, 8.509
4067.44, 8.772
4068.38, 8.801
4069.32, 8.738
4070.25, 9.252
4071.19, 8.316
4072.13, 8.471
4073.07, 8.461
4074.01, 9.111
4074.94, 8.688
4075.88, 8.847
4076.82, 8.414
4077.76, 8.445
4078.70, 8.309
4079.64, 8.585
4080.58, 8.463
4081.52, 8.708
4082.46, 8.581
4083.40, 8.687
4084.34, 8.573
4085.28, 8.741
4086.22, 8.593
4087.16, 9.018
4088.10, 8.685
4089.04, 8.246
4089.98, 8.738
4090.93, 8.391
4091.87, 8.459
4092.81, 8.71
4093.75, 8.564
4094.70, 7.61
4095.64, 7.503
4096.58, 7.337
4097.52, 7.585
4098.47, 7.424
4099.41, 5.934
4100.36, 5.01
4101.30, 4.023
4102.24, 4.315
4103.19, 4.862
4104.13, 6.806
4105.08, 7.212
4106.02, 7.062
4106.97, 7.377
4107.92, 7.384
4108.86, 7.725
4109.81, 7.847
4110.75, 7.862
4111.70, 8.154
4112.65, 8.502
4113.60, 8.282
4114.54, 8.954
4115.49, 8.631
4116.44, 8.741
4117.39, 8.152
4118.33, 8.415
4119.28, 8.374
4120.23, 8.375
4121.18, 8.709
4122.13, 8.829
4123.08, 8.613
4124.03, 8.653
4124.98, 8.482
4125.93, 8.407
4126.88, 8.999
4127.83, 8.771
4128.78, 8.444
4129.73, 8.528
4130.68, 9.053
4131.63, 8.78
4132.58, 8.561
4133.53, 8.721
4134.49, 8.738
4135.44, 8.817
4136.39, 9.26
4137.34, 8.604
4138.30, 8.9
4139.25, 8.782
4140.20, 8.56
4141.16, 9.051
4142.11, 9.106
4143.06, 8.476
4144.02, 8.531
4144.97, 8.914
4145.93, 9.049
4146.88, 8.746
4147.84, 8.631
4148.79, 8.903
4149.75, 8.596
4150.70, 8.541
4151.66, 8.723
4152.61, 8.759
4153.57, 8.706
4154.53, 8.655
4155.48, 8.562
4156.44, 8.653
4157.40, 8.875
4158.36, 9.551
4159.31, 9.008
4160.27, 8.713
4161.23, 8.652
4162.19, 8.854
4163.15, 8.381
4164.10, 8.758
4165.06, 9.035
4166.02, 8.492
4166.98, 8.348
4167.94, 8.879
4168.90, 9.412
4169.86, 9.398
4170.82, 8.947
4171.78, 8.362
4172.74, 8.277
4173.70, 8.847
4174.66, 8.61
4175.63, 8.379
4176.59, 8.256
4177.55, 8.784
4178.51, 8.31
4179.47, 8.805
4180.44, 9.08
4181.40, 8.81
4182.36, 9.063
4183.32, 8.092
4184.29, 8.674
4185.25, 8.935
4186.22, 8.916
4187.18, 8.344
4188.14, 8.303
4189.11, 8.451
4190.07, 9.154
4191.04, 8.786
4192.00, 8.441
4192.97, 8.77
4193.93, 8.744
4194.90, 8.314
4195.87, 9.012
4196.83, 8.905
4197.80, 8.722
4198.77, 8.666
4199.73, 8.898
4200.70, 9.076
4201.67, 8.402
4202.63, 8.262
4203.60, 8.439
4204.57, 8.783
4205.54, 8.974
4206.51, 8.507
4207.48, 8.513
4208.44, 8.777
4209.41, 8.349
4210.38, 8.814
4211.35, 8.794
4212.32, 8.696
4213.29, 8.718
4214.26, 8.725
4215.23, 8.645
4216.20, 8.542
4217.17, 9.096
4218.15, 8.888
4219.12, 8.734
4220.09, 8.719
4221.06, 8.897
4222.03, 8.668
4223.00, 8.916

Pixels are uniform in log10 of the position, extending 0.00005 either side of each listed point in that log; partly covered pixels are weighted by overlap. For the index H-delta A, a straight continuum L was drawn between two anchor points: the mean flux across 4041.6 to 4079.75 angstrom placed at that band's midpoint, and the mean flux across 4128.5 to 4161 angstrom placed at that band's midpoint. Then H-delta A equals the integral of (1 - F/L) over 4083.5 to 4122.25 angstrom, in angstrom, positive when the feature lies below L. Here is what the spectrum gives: 4.4 angstrom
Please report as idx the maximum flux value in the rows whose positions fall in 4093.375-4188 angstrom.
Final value 9.551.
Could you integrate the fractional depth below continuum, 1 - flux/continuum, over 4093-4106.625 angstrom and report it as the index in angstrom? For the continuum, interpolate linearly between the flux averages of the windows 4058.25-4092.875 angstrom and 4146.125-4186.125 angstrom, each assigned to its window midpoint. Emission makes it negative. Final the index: 3.3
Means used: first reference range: 8.61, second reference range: 8.74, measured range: 6.57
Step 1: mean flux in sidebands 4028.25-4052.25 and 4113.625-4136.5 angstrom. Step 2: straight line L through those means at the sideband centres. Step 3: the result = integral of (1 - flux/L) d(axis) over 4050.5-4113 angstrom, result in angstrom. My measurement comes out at 4.17 angstrom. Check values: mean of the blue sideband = 8.72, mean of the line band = 8.11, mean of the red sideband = 8.65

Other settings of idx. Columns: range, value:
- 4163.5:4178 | 9.412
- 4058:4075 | 9.252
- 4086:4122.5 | 9.018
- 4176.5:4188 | 9.08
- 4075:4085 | 8.847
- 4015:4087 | 9.393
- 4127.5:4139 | 9.26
